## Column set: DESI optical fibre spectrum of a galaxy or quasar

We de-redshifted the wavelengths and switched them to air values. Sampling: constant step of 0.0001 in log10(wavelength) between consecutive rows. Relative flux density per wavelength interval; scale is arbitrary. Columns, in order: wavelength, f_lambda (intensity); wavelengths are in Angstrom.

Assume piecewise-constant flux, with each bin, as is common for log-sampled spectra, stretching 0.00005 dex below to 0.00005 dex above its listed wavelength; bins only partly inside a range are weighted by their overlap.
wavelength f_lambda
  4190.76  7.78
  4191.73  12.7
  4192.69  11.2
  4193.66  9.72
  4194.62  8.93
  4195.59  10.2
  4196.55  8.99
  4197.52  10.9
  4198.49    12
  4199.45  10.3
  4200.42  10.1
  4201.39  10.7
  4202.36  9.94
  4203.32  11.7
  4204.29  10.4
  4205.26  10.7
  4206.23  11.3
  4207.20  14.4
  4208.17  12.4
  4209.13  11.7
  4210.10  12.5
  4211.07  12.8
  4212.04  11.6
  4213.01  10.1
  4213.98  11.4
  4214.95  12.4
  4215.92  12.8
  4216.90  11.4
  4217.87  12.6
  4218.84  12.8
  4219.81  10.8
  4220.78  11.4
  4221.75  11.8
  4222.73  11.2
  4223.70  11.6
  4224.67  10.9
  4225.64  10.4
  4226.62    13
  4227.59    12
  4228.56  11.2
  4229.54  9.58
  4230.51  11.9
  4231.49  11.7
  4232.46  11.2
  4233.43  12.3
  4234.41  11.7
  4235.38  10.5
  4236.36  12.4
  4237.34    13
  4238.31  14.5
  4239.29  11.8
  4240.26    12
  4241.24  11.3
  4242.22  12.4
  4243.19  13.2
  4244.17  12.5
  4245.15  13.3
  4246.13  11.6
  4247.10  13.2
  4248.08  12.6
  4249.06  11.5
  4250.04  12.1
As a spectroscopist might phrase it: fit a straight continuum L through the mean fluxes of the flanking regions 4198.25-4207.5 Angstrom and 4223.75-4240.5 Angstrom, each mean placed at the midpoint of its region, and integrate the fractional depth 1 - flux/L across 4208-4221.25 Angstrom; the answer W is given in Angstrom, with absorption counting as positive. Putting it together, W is -0.6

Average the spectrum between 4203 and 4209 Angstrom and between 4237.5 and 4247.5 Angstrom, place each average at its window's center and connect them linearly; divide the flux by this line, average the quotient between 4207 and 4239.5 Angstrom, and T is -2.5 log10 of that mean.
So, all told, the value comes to 0.03 mag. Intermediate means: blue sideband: 11.8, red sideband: 12.6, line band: 11.9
